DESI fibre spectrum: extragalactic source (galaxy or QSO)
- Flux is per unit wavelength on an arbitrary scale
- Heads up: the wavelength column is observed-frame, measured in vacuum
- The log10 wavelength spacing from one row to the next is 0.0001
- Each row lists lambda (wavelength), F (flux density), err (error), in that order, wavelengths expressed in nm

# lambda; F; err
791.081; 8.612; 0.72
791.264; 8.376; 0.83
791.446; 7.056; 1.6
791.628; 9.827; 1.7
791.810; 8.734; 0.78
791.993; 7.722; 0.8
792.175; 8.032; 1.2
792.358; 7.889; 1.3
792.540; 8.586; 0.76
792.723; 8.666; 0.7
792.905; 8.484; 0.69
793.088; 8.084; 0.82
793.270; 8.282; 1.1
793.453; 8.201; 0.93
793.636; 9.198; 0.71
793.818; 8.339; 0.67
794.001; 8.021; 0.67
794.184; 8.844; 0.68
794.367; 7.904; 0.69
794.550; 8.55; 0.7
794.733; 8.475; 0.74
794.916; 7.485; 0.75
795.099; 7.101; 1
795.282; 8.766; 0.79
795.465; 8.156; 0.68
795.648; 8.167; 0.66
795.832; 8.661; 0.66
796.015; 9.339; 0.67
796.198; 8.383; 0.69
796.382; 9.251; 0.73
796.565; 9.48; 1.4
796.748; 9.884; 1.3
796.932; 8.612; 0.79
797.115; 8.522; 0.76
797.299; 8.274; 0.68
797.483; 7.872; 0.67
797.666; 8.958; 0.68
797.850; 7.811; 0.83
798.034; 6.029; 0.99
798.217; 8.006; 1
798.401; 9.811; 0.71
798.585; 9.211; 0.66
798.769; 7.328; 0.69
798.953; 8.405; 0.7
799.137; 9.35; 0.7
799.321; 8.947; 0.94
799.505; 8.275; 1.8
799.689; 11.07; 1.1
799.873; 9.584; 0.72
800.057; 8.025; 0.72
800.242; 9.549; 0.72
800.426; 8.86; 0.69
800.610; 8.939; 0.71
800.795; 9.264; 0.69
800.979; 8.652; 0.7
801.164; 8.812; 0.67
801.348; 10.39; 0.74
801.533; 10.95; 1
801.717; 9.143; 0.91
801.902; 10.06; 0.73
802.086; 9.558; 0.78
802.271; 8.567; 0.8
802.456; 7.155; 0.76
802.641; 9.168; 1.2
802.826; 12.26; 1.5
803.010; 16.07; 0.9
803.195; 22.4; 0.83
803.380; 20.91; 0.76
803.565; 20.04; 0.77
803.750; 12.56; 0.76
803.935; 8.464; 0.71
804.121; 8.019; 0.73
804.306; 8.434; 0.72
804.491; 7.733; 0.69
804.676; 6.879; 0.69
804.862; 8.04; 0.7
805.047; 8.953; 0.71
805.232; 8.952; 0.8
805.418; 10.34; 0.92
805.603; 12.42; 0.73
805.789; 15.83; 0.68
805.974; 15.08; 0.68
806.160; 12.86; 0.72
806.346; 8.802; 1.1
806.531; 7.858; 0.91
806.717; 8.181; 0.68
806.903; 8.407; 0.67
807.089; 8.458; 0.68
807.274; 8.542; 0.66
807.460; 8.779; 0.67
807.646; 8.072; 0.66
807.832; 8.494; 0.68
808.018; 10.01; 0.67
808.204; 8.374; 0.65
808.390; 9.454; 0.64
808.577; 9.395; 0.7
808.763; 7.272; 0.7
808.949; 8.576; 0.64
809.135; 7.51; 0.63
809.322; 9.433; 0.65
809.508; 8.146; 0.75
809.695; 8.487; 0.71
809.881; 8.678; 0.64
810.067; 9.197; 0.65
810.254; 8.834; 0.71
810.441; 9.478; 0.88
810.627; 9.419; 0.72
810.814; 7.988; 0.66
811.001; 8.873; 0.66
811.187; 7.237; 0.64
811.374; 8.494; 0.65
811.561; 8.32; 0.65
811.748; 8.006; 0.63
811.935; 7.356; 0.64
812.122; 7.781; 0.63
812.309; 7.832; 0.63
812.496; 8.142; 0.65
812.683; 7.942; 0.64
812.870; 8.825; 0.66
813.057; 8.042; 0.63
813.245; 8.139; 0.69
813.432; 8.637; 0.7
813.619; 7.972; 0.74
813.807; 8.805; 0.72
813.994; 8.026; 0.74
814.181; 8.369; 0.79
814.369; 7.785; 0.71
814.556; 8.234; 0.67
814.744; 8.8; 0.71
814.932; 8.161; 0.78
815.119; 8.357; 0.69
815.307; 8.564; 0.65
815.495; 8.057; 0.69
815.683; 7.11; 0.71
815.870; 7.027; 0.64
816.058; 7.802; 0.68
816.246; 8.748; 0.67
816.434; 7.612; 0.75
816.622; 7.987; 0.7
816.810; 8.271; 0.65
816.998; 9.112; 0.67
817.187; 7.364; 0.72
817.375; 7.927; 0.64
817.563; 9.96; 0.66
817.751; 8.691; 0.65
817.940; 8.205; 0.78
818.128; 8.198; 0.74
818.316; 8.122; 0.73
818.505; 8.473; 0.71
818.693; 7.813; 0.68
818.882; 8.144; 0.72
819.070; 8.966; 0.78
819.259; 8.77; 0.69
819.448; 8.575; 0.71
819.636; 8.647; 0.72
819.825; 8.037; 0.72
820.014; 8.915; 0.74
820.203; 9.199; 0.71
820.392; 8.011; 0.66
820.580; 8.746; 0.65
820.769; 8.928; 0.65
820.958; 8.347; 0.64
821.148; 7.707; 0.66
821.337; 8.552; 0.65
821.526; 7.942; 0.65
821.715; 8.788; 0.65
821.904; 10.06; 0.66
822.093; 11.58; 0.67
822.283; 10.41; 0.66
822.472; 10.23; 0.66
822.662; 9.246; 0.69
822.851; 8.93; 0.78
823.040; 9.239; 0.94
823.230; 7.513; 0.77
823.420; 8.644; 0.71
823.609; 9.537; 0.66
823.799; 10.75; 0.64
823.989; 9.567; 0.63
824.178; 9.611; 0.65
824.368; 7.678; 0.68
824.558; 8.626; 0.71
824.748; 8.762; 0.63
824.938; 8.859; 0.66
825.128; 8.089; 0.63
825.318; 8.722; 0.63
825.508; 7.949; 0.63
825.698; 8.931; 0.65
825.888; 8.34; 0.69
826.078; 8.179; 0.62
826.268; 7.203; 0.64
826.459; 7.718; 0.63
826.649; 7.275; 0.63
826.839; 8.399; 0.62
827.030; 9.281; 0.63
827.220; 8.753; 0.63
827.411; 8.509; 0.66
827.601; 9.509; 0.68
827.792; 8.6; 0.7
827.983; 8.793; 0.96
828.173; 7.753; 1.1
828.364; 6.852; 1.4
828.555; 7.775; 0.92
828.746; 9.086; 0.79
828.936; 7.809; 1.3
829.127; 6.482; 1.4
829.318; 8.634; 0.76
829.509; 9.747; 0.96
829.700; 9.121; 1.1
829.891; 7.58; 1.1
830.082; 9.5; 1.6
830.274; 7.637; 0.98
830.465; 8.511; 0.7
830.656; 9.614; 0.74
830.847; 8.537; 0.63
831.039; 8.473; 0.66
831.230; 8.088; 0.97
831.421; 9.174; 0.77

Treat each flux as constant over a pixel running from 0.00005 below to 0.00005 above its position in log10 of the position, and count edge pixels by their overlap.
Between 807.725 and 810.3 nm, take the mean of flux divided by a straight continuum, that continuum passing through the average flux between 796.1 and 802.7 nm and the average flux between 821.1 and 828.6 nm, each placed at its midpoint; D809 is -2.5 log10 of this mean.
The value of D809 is 0.02 mag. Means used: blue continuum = 8.89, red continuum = 8.73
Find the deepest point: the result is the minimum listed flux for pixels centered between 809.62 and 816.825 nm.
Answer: 7.027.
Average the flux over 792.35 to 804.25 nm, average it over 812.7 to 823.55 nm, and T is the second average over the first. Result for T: 0.90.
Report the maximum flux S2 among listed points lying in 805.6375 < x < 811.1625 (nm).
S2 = 15.83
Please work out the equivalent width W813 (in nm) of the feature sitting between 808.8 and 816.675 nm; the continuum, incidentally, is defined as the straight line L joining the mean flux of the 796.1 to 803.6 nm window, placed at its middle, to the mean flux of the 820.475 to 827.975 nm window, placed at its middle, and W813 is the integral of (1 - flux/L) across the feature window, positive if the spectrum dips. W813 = 0.93 nm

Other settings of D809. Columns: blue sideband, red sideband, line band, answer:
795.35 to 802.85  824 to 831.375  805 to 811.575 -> -0.06 mag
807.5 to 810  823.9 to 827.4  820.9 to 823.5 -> -0.08 mag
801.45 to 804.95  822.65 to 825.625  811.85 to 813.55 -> 0.26 mag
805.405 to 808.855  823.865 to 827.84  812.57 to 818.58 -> 0.12 mag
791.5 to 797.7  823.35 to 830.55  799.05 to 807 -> -0.24 mag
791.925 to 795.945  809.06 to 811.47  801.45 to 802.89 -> -0.13 mag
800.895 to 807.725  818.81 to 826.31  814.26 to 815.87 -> 0.19 mag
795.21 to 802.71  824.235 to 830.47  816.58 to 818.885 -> 0.02 mag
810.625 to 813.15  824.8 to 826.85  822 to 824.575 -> -0.16 mag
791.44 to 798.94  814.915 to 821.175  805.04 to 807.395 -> -0.24 mag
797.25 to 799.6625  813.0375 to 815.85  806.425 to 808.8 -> -0.04 mag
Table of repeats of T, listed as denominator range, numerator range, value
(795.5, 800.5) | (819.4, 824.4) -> 1.04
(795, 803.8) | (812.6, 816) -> 0.83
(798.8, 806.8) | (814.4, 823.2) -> 0.81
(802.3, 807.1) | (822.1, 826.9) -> 0.78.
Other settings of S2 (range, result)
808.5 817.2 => 9.478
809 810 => 9.433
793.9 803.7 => 22.4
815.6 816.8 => 8.748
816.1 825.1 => 11.58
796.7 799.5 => 9.884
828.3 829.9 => 9.747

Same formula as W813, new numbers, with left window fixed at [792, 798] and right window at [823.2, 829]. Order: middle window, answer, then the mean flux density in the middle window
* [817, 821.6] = 0.021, 8.44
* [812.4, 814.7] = 0.057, 8.26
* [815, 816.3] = 0.083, 7.94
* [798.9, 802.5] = -0.335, 9.21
